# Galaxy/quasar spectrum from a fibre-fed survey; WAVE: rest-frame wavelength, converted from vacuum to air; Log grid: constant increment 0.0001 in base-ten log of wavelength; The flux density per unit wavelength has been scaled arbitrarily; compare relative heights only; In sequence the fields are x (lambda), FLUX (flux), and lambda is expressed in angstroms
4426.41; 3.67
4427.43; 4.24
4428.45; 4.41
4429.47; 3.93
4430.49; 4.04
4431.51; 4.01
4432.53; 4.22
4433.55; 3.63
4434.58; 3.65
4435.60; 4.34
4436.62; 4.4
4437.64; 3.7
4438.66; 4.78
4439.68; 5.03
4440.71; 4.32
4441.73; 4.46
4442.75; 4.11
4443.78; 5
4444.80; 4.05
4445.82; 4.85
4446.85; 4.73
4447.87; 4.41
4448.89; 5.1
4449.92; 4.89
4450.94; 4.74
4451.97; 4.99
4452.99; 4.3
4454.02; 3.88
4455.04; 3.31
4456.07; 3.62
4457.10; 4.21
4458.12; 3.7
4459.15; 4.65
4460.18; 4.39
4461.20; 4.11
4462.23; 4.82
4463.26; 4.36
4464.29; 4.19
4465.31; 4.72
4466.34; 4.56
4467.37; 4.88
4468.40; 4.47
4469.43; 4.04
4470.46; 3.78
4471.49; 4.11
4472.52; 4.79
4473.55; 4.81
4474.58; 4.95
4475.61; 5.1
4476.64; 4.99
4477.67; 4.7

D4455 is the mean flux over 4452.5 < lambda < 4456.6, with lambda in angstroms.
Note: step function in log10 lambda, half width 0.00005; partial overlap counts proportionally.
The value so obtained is 3.77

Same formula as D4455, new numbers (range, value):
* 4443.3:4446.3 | 4.64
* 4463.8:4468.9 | 4.57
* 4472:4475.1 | 4.85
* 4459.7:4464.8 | 4.38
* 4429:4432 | 3.99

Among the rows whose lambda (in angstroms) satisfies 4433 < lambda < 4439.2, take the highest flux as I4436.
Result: 4.78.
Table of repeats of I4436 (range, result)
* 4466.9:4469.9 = 4.88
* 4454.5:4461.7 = 4.65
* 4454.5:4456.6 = 3.62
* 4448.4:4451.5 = 5.1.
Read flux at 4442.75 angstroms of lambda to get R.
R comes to 4.11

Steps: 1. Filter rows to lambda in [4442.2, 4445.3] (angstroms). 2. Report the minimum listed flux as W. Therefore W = 4.05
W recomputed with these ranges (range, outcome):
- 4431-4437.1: 3.63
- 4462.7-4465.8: 4.19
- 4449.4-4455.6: 3.31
